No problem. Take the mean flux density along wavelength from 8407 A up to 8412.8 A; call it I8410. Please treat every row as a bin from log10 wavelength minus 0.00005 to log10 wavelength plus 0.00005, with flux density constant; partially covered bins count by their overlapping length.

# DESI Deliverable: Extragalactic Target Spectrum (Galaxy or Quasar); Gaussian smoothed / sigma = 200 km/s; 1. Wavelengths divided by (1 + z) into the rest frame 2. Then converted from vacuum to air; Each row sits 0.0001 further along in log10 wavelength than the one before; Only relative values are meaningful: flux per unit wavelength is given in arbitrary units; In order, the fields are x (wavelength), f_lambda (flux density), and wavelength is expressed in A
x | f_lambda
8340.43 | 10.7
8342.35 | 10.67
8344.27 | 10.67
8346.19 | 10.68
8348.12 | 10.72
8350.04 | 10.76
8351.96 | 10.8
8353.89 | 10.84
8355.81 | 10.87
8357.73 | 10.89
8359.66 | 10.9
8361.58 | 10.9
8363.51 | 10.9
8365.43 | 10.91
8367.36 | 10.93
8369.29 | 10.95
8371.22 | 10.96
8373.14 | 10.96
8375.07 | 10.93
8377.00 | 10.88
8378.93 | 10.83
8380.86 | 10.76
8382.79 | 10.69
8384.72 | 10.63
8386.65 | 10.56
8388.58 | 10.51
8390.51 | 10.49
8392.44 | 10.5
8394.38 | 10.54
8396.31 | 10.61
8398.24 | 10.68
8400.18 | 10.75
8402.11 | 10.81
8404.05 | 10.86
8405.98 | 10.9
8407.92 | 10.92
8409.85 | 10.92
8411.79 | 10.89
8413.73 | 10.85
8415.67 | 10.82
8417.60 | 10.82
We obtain 10.9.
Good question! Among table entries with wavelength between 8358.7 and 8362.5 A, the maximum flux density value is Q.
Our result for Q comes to 10.9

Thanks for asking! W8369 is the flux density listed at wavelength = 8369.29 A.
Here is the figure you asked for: 10.95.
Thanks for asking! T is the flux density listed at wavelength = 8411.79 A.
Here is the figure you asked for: 10.89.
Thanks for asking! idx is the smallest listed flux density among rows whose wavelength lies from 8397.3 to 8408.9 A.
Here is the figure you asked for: 10.68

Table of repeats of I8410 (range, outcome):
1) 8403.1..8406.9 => 10.9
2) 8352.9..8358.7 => 10.9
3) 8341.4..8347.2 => 10.7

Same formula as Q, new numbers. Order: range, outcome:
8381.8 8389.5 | 10.69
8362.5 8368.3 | 10.93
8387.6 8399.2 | 10.68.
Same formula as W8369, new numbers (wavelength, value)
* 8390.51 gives 10.49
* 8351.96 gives 10.8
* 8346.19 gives 10.68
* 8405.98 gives 10.9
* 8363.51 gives 10.9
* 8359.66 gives 10.9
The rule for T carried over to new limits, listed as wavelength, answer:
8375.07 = 10.93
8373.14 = 10.96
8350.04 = 10.76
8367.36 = 10.93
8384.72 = 10.63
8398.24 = 10.68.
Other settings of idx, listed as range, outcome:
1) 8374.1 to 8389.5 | 10.51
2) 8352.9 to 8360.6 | 10.84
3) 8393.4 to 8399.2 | 10.54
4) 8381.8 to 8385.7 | 10.63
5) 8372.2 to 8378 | 10.88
